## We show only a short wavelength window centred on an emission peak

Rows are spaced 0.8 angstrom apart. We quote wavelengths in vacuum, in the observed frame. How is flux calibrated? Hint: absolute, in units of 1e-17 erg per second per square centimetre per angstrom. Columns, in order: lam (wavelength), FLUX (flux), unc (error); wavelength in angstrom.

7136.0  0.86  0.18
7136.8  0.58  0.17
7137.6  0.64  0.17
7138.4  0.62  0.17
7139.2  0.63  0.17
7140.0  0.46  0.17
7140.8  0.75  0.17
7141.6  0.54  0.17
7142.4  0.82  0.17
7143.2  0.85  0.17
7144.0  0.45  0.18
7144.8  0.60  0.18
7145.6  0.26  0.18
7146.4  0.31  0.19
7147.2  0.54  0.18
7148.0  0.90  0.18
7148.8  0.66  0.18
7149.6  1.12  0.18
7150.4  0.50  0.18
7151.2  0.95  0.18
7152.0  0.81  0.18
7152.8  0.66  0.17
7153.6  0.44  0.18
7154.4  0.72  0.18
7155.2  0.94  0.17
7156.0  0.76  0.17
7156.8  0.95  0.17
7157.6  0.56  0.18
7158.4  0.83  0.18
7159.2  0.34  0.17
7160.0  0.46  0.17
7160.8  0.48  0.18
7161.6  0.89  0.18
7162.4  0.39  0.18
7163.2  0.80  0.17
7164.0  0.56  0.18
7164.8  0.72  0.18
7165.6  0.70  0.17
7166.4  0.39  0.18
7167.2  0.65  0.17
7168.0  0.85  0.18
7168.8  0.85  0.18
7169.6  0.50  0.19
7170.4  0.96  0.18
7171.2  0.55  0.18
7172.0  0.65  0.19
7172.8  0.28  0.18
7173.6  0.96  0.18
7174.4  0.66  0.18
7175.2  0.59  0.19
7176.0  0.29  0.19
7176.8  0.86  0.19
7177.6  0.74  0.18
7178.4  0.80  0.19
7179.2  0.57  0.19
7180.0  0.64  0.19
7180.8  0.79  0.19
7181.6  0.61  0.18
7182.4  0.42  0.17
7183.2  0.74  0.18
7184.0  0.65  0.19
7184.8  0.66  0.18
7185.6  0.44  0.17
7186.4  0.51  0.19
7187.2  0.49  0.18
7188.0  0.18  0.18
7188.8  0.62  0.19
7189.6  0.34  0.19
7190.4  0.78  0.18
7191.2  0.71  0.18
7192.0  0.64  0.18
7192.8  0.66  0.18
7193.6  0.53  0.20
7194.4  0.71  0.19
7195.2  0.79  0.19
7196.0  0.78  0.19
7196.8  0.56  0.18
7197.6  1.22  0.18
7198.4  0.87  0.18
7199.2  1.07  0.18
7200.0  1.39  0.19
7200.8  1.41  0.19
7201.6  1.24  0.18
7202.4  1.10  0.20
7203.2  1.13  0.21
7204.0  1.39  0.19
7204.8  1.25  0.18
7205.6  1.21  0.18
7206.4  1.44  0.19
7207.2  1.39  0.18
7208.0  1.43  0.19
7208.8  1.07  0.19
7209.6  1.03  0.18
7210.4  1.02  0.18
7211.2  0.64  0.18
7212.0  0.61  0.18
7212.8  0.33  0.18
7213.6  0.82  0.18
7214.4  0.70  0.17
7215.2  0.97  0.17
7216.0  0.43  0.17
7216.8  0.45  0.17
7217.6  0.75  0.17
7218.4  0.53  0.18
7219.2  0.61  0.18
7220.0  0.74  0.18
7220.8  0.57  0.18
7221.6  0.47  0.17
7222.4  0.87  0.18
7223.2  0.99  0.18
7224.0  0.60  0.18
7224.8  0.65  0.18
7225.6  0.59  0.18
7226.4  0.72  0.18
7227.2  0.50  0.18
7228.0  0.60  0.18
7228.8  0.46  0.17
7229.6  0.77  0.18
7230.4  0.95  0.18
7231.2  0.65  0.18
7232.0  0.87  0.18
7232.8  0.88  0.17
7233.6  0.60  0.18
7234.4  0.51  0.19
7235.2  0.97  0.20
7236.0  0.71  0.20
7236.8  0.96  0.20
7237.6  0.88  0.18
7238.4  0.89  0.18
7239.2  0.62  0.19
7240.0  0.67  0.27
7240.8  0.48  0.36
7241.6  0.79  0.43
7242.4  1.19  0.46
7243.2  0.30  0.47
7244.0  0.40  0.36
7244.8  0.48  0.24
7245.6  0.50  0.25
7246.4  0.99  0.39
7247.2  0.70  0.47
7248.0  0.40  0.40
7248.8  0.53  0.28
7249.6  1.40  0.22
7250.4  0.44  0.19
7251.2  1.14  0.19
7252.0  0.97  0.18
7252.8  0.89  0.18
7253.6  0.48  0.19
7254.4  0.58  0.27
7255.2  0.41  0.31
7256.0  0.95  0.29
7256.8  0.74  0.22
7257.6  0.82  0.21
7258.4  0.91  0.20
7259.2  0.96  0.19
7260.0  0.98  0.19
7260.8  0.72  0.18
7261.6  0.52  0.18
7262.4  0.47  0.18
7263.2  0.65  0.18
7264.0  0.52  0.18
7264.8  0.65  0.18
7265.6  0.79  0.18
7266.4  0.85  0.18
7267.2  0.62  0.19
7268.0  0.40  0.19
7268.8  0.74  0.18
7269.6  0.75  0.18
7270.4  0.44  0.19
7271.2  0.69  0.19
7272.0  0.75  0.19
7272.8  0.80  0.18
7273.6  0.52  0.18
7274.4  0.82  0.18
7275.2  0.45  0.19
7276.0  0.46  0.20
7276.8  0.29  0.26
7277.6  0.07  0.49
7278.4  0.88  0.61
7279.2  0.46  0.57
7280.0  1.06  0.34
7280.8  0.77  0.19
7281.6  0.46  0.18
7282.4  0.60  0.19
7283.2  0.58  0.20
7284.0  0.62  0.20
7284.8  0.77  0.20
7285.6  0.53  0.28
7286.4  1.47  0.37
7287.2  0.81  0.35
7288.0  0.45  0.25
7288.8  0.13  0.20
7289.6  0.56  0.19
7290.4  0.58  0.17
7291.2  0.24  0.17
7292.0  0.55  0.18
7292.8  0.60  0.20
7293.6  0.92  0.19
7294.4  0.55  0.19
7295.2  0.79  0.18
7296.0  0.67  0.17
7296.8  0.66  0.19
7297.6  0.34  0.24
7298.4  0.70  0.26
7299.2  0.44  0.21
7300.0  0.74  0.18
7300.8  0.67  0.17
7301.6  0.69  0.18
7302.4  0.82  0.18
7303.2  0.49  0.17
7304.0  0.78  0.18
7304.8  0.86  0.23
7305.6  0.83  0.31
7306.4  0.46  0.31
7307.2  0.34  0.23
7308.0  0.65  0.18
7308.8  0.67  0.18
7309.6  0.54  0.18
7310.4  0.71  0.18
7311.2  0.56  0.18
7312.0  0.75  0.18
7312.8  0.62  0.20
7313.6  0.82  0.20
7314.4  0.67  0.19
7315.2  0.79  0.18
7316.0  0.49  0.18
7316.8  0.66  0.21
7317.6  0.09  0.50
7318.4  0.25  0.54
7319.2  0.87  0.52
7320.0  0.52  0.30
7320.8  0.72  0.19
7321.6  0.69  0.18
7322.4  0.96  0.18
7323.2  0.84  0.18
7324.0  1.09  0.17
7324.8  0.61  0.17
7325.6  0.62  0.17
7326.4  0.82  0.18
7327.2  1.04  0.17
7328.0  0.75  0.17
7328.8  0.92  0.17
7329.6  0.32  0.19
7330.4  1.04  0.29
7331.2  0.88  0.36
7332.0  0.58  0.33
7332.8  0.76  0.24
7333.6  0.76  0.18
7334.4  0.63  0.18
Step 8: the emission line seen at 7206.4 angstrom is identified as [O II] 3727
